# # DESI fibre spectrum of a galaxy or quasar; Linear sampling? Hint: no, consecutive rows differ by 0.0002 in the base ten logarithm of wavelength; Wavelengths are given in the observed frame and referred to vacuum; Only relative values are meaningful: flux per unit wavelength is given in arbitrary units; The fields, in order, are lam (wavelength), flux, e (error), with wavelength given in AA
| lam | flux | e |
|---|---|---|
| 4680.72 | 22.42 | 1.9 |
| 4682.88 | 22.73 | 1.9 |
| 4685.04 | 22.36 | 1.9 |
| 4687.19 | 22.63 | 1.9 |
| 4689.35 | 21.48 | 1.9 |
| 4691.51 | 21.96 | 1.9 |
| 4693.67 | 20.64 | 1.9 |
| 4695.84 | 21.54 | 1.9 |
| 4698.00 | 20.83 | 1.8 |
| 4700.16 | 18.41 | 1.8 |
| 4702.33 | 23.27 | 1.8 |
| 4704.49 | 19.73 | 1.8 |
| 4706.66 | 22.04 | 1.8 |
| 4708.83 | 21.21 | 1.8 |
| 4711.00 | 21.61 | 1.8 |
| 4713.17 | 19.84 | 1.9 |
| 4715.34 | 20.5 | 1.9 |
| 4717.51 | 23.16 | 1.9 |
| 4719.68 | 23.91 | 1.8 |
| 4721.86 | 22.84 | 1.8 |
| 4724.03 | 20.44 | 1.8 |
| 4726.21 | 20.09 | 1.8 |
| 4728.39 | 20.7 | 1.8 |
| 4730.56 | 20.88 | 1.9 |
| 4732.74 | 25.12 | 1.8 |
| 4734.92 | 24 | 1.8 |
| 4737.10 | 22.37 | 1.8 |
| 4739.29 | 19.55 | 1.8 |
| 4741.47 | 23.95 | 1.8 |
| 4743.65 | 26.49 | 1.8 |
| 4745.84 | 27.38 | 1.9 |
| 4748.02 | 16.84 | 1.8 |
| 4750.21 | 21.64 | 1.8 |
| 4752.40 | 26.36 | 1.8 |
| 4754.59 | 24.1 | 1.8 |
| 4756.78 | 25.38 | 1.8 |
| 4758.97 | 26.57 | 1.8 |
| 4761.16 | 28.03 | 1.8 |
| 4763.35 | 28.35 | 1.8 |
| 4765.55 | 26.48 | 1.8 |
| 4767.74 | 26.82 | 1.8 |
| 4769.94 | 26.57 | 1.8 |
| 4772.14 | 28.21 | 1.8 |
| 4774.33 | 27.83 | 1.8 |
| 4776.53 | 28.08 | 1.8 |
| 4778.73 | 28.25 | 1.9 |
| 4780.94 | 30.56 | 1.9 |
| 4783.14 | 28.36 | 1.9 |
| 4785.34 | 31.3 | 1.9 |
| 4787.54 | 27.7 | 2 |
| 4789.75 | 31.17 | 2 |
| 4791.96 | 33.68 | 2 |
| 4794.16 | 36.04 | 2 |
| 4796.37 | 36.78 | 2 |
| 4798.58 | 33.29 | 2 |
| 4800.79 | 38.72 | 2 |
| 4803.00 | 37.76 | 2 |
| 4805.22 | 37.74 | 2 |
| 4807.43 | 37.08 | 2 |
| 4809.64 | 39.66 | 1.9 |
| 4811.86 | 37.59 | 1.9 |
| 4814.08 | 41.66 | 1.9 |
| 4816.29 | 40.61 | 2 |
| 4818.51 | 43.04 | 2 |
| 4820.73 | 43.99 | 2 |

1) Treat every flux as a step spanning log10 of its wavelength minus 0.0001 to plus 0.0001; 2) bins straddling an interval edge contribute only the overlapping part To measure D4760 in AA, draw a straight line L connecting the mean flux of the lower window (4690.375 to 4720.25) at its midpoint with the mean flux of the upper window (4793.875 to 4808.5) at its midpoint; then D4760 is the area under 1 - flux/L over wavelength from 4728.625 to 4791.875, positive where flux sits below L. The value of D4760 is 8.6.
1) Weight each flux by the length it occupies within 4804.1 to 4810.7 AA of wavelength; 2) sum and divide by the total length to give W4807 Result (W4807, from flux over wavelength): 38.2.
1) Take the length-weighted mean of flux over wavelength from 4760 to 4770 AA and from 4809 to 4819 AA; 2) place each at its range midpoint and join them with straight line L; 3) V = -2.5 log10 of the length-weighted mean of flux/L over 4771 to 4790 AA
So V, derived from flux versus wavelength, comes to 0.089 mag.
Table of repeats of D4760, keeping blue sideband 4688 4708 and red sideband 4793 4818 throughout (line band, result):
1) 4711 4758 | 7.27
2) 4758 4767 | 1.13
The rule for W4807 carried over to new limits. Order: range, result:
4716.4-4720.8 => 23.5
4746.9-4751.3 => 19.3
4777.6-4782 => 29.3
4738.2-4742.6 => 21.8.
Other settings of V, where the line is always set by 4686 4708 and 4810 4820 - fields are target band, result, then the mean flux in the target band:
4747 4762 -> 0.27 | 24.1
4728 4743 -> 0.22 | 22.6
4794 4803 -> 0.05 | 36.4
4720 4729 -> 0.21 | 21.3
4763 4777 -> 0.21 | 27.4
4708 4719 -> 0.13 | 21.4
